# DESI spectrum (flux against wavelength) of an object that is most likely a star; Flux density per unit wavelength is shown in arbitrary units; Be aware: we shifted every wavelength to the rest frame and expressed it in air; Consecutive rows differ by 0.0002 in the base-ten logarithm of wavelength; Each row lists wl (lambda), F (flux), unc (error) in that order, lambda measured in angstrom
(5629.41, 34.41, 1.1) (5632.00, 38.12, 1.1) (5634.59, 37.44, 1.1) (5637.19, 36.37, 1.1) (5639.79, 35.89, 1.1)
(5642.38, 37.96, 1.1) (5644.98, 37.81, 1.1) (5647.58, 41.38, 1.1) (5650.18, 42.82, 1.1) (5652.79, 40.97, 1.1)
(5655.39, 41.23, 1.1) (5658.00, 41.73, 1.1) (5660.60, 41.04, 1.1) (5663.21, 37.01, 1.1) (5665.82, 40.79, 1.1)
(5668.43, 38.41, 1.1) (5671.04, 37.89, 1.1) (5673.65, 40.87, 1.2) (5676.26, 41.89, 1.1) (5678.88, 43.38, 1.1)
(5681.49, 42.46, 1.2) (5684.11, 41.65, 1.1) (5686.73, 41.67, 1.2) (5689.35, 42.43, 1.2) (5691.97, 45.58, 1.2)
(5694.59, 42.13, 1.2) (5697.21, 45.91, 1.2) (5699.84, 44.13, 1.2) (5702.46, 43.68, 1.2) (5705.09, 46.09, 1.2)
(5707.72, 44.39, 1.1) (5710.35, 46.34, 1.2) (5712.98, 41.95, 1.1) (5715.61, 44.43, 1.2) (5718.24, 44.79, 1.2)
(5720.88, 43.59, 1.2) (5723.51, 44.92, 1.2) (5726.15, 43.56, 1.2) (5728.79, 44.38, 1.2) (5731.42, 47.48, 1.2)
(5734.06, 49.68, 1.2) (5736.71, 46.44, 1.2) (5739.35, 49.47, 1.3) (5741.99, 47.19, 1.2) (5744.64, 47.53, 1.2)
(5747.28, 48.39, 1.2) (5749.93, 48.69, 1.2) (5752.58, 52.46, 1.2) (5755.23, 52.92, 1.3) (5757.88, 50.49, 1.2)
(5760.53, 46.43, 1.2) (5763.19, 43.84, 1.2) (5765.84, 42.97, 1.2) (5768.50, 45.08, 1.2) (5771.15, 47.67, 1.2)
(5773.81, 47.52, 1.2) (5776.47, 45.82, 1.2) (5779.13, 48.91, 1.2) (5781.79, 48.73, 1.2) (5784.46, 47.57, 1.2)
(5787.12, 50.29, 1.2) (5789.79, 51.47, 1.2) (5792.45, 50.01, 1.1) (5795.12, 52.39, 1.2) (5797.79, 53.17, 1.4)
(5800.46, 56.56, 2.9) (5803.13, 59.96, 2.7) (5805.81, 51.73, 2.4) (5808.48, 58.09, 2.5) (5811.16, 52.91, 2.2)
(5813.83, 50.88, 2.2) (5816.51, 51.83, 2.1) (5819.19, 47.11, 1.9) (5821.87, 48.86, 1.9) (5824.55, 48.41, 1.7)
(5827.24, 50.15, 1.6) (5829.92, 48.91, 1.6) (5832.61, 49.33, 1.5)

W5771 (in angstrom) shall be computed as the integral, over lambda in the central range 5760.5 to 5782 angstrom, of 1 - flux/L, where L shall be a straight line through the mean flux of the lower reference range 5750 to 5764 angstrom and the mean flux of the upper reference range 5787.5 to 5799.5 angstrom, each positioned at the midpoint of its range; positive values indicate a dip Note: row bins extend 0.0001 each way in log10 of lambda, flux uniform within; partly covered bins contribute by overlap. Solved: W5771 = 1.8 angstrom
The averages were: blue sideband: 49.4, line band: 46.2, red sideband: 51.8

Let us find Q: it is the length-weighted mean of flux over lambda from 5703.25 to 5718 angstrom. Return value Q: 44.6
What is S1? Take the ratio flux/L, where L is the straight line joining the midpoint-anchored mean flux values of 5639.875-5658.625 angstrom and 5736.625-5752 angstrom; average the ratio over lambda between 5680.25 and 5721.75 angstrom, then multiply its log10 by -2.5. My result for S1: 0.019 mag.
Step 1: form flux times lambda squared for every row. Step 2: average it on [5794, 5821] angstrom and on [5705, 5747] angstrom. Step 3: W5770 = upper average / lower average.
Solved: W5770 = 1.2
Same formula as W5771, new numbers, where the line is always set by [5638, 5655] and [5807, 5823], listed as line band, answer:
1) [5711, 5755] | -0.92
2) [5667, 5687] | 0.34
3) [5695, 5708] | -0.37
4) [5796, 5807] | -1.00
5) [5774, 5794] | 0.20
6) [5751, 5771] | -0.01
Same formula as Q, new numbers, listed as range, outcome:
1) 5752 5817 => 50.4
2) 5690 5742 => 45.2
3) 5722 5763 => 47.9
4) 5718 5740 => 46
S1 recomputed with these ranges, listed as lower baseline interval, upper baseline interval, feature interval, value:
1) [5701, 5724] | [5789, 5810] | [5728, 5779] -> 0.03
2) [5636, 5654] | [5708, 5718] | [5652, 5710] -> -0.01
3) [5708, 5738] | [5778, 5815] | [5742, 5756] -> -0.04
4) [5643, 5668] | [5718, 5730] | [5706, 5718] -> -0.02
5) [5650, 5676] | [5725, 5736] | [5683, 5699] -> -0.01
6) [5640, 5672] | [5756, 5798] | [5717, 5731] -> 0.00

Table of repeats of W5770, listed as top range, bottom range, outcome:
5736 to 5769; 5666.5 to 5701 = 1.16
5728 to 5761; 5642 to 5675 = 1.25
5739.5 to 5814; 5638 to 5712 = 1.24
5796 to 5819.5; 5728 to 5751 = 1.15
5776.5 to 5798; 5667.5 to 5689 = 1.26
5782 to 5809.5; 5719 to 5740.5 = 1.17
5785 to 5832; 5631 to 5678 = 1.38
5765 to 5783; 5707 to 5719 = 1.08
